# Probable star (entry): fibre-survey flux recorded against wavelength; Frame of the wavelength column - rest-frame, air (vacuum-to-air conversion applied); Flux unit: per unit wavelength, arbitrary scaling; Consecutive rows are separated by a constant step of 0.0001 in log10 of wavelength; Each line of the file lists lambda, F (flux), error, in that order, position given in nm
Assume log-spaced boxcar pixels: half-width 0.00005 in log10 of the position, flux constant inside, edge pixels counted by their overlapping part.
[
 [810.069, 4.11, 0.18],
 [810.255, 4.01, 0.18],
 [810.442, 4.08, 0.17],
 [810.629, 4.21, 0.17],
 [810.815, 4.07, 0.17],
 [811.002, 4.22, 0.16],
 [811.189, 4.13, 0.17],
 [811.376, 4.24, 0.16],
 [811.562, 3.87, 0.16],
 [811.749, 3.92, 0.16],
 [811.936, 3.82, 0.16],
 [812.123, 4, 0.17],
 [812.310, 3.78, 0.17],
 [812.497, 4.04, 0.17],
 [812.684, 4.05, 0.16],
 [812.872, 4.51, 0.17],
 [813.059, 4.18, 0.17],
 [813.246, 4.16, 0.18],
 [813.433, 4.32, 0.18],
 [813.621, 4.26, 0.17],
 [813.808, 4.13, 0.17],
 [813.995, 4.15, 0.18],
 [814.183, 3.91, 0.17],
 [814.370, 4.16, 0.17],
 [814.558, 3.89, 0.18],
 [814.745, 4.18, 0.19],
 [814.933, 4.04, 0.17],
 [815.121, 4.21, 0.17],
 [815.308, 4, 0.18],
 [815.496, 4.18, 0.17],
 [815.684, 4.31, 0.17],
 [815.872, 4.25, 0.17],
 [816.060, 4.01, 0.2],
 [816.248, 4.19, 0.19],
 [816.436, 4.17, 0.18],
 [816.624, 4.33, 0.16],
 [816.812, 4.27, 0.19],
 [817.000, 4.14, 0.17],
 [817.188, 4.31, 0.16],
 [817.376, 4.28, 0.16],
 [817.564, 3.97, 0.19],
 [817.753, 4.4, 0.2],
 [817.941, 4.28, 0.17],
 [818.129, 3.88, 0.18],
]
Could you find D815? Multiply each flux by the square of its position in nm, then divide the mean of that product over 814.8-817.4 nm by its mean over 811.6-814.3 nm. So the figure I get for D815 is 1.03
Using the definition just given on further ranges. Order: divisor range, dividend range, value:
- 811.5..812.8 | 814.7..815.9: 1.07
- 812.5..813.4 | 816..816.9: 1.01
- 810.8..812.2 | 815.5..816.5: 1.05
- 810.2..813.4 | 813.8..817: 1.02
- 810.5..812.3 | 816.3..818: 1.06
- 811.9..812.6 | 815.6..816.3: 1.08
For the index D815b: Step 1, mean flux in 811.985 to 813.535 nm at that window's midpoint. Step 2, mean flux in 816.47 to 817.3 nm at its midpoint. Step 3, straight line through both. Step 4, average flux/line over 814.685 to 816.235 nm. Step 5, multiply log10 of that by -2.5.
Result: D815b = 0.02 mag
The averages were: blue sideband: 4.12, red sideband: 4.26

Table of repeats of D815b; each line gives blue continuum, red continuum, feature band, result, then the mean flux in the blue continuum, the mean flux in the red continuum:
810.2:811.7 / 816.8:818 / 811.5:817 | 0.01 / 4.1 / 4.23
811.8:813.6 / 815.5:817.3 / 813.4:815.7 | 0.01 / 4.1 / 4.22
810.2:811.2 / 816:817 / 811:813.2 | 0.02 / 4.12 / 4.2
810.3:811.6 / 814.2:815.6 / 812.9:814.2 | -0.02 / 4.12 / 4.09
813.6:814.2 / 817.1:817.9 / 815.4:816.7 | 0.00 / 4.12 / 4.24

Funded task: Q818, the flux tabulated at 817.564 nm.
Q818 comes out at 3.97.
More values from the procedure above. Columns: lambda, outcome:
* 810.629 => 4.21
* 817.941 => 4.28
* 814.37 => 4.16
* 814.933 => 4.04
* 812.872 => 4.51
